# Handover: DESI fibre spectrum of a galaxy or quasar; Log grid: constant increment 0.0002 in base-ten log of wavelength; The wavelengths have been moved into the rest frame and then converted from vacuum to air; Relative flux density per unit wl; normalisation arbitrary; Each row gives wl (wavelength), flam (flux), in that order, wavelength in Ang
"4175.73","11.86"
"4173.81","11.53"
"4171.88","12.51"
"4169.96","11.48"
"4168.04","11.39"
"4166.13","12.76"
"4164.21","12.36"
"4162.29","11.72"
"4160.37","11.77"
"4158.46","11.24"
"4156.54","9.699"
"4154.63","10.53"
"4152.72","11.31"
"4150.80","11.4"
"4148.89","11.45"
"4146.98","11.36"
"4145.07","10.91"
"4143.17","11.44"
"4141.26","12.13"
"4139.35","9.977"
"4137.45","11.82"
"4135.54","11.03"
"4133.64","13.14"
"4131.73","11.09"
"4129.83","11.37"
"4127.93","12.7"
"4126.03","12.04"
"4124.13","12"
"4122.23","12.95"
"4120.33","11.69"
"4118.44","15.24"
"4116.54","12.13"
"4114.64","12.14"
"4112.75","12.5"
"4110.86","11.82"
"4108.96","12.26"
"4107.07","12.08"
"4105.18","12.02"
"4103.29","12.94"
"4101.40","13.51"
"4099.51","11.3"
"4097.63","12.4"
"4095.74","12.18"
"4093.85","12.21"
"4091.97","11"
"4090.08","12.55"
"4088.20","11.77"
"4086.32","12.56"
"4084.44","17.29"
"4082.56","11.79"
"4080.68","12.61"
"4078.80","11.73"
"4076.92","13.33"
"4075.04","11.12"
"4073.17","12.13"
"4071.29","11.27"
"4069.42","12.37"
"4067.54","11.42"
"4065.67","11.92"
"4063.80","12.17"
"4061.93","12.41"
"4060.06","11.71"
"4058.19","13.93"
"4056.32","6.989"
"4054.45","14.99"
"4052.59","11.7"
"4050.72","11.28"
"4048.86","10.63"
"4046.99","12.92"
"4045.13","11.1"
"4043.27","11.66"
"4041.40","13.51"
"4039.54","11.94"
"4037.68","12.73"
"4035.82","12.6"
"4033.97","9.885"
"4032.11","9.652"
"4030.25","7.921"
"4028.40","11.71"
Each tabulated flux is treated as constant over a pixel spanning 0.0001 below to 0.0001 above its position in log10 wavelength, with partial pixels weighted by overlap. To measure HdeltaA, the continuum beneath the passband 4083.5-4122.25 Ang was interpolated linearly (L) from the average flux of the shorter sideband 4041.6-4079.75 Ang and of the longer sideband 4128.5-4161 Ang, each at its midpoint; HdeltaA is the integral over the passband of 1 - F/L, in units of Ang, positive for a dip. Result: -3.4 Ang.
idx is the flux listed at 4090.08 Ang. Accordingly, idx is 12.55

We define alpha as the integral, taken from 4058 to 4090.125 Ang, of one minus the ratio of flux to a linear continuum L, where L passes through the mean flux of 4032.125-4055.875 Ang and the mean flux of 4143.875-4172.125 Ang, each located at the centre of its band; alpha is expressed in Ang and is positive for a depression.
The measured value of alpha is -1.8 Ang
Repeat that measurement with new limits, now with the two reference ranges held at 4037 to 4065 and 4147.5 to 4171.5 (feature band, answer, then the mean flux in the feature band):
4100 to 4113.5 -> -0.8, 12.4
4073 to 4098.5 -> -1.5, 12.5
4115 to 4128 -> -1.1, 12.6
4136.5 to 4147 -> 0.2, 11.3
